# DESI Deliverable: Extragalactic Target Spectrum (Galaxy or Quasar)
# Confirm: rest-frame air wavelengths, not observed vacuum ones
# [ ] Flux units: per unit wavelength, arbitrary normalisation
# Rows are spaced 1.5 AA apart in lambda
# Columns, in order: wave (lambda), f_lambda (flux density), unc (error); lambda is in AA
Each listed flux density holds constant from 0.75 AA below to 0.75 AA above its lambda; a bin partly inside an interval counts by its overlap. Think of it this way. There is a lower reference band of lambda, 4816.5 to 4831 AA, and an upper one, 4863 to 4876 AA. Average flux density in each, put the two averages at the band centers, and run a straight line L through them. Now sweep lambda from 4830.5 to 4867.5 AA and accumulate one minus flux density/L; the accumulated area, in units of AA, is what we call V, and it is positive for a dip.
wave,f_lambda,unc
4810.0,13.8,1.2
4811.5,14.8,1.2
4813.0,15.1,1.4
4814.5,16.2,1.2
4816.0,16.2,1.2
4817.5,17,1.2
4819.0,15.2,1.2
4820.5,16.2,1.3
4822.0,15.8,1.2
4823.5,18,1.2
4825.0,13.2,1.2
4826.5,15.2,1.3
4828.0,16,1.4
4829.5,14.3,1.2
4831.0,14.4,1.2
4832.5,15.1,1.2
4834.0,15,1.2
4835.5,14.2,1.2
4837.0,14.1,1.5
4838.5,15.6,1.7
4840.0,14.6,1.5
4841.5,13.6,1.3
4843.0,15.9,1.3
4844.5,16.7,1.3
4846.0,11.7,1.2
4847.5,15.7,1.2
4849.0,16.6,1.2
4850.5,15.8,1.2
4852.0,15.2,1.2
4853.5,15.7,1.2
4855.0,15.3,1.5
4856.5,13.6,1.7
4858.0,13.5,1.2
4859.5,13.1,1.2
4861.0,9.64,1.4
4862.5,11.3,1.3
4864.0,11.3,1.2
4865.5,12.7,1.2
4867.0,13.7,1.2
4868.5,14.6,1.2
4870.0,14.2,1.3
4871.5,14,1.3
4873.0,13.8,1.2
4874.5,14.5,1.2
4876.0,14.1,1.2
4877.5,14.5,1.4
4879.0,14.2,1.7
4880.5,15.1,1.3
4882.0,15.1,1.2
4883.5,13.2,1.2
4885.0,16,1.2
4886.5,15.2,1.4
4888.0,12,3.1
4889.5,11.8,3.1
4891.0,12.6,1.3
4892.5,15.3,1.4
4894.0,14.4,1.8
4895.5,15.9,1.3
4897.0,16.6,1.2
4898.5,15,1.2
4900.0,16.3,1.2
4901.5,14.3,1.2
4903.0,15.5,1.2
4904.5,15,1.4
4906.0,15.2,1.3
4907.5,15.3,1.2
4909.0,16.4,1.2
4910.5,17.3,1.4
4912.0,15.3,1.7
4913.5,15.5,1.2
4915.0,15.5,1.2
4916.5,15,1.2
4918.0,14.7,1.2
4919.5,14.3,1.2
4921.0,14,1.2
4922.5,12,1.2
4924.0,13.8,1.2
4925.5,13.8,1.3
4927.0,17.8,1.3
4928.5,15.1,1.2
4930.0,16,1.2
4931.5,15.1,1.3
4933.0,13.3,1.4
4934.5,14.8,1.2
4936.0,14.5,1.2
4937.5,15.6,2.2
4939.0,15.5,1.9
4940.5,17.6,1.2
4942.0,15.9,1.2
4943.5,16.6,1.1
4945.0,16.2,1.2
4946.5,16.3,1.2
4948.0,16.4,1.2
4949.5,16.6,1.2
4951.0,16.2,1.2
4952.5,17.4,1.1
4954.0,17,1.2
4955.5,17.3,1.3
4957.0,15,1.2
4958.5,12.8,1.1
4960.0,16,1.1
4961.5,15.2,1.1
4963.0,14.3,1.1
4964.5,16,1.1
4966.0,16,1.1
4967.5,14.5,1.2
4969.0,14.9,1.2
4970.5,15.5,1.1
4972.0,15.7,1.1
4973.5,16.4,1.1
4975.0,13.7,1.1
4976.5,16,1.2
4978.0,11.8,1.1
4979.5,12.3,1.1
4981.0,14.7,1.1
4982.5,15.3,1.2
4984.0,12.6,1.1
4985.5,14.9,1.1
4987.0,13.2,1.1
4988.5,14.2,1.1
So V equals 0.9 AA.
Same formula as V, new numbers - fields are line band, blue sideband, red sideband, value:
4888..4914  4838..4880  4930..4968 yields -0.4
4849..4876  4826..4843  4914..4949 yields 2.1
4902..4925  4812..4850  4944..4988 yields 0.4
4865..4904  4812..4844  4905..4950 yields 2.3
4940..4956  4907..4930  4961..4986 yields -1.9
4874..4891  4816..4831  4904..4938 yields 1.3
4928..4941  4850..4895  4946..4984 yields -0.4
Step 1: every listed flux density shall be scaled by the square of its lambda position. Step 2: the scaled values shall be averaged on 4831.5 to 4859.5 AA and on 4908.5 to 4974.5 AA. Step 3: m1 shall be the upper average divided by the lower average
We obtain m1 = 1.08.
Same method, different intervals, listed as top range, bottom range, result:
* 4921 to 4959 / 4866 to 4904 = 1.10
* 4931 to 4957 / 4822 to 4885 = 1.15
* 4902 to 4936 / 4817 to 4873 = 1.07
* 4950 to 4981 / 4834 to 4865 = 1.12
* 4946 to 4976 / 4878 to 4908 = 1.10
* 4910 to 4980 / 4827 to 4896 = 1.11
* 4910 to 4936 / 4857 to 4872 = 1.19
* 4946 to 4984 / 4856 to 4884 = 1.18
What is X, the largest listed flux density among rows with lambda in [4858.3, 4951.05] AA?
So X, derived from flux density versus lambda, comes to 17.8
